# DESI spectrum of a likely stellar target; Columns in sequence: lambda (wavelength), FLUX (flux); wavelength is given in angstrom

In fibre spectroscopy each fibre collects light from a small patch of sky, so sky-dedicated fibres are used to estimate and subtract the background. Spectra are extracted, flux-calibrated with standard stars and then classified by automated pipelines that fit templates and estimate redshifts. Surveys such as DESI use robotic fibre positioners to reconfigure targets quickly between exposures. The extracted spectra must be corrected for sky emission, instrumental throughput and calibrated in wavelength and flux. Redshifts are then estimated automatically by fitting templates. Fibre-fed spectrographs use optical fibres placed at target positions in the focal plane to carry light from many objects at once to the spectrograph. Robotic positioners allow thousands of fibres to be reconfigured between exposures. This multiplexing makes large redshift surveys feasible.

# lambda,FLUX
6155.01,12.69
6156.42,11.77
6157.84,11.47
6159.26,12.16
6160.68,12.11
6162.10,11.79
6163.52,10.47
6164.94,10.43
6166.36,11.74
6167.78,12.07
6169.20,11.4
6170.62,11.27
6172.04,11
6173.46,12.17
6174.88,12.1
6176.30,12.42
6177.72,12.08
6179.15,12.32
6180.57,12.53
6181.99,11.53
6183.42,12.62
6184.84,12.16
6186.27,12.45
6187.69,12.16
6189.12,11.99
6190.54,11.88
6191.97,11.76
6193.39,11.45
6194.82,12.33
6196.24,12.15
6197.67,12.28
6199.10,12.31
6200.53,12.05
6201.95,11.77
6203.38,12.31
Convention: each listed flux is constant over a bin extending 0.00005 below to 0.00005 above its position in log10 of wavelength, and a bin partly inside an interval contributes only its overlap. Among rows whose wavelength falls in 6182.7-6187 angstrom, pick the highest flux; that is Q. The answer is 12.62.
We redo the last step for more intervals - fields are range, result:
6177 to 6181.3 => 12.53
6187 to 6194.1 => 12.16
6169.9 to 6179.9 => 12.42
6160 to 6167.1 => 12.11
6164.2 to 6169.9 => 12.07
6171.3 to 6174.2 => 12.17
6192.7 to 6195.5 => 12.33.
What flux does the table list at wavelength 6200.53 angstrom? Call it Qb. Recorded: 12.05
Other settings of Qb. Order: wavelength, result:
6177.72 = 12.08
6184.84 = 12.16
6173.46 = 12.17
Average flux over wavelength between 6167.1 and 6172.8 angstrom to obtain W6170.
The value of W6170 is 11.4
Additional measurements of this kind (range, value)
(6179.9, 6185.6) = 12.2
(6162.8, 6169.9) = 11.2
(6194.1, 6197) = 12.2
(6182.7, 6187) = 12.4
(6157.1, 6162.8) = 11.9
